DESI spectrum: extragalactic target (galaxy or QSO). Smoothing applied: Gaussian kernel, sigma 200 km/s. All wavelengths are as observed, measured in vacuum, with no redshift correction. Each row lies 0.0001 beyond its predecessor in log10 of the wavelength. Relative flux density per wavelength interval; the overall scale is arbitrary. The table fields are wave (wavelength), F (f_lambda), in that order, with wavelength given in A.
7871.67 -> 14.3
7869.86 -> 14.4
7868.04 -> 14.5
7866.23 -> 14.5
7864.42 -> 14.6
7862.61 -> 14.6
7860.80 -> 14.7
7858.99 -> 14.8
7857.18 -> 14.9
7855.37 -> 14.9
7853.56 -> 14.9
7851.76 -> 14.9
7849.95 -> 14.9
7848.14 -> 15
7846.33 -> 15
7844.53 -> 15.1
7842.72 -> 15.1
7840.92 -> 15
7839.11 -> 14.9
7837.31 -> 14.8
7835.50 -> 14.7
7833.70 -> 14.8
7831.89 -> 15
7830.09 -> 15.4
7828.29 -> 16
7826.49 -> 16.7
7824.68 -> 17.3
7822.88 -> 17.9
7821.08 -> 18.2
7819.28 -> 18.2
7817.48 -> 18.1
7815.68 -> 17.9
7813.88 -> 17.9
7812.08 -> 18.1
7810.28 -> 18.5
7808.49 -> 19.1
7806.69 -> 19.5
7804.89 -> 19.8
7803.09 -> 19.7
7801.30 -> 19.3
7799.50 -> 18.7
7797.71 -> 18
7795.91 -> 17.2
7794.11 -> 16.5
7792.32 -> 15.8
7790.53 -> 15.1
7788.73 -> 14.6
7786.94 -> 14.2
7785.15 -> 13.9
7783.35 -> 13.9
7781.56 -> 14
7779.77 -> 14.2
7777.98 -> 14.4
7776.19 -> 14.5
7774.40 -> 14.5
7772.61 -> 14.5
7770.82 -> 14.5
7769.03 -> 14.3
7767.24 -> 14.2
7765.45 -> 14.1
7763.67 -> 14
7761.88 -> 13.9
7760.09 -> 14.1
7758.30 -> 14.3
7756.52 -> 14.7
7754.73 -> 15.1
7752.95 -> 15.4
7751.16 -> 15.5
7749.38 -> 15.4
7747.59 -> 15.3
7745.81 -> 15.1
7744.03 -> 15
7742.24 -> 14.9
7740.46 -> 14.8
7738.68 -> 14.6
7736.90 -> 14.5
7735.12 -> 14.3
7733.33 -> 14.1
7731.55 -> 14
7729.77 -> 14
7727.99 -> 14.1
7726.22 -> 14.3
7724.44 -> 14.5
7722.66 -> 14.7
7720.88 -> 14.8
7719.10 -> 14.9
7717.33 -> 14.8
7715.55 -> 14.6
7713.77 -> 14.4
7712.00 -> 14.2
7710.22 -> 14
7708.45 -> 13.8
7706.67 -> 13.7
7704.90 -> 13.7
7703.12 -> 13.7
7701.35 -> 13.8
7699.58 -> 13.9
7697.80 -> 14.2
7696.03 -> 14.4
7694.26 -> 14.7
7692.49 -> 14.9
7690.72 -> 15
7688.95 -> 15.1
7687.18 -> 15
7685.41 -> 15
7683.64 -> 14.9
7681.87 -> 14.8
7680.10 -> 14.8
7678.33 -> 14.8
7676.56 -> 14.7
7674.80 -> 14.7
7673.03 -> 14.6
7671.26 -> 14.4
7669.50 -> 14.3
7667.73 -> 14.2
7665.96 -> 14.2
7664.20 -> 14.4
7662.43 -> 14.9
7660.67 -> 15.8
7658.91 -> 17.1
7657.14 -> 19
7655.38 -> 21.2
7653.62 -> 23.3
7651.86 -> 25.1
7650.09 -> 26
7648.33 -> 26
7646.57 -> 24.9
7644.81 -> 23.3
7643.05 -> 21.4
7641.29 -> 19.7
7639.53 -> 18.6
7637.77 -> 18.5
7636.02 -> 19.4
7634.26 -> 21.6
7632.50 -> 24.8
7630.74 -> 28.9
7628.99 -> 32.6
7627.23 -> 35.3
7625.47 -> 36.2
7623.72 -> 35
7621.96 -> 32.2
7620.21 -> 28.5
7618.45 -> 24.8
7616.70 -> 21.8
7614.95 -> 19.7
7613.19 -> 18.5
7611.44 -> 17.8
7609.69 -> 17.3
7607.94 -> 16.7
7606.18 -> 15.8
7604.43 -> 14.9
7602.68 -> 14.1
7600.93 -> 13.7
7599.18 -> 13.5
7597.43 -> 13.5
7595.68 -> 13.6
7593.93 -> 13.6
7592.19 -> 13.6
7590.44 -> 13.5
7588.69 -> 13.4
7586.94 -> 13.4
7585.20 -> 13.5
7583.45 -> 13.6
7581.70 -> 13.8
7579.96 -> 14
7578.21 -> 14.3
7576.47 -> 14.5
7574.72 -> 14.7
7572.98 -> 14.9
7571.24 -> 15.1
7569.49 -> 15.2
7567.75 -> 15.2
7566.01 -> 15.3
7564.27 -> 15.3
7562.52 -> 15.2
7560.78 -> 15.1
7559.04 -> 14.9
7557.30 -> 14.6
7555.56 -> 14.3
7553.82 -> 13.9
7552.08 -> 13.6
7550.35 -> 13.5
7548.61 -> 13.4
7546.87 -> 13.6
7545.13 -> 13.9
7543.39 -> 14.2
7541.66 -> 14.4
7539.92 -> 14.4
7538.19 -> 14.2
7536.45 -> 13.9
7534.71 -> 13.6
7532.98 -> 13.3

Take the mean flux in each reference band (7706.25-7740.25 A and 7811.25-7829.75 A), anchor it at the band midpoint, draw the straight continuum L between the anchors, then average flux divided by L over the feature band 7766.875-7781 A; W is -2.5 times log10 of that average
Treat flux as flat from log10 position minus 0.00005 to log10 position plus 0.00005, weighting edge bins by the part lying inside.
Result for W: 0.12 mag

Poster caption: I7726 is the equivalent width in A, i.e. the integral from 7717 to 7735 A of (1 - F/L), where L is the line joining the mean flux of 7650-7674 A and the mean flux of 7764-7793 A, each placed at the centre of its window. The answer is 1.6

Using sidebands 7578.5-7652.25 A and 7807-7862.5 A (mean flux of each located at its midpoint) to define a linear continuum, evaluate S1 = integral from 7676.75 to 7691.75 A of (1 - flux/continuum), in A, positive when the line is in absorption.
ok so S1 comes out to 3.2 A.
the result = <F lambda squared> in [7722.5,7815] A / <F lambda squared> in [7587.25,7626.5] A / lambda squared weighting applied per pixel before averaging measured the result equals 0.8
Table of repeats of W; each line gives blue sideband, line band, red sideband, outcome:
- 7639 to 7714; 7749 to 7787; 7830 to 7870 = 0.09 mag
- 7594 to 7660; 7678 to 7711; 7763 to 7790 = 0.27 mag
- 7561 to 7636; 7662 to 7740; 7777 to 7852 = 0.21 mag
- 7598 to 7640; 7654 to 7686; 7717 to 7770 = 0.23 mag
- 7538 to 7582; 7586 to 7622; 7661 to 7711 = -0.17 mag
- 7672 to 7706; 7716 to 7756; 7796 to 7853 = 0.05 mag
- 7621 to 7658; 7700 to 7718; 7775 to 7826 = 0.47 mag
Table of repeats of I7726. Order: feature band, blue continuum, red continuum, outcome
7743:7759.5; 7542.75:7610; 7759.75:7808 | 0.4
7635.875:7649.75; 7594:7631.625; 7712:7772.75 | -1.1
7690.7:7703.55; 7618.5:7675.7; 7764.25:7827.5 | 3.8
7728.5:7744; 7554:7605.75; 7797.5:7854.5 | 1.4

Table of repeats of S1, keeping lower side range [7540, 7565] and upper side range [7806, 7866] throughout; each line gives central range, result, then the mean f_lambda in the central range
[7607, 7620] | -4.7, 20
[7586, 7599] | 0.9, 13.5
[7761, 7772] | 1.0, 14.2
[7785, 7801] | -0.4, 16.2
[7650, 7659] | -4.3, 22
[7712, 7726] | 0.6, 14.6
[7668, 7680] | 0.4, 14.6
